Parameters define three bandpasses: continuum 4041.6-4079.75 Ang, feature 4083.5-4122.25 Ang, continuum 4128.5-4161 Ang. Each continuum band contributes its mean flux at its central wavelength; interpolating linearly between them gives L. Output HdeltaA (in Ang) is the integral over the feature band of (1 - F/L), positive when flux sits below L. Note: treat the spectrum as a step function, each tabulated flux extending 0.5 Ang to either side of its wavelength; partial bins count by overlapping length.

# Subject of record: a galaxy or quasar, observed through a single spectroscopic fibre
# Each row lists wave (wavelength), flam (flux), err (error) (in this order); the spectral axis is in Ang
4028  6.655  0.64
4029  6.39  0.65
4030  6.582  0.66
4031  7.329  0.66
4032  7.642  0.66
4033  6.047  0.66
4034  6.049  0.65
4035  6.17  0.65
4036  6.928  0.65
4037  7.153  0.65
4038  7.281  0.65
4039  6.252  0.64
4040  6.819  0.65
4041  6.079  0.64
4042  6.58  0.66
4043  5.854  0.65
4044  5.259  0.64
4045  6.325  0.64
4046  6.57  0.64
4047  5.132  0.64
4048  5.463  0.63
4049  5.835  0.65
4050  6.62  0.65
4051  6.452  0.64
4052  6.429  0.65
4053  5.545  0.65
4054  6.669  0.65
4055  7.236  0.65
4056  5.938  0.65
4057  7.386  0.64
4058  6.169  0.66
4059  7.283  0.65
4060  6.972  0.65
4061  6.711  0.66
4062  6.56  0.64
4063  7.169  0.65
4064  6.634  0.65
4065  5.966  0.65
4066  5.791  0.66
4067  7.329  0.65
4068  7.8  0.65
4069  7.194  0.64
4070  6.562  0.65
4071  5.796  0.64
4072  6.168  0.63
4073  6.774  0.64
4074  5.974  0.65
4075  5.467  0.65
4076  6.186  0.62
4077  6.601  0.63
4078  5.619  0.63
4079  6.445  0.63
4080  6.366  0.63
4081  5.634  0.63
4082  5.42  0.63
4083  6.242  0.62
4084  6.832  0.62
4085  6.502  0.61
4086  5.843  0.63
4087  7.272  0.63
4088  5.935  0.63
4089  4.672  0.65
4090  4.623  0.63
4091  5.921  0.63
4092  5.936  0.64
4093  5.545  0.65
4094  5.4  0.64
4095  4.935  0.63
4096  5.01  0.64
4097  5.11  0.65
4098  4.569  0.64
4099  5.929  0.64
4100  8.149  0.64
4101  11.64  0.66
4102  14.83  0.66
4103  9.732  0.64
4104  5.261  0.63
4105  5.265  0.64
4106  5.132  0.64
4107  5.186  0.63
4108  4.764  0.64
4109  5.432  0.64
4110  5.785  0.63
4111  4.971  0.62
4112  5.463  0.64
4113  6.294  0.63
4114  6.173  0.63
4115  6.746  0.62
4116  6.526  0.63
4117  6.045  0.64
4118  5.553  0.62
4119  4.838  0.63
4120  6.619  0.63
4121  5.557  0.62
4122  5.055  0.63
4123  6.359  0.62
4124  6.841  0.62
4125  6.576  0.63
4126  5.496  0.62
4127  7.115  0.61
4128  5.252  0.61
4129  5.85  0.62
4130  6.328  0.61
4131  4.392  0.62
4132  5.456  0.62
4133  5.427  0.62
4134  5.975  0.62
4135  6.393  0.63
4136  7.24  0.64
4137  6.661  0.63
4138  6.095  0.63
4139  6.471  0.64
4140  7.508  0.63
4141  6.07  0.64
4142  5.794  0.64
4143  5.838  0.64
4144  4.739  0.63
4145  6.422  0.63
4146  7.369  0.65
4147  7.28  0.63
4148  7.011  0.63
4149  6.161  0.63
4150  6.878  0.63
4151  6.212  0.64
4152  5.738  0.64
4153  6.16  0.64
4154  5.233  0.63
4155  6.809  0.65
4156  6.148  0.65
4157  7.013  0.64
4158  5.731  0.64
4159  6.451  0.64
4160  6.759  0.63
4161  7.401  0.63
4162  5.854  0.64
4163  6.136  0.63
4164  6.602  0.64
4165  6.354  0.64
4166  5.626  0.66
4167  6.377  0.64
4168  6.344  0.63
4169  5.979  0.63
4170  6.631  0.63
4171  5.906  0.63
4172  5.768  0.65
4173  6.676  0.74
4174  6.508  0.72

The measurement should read 0.8 Ang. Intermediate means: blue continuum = 6.38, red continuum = 6.26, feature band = 6.19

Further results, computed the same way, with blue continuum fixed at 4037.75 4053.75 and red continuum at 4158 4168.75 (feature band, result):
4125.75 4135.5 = 0.80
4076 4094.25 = 0.78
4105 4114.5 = 1.22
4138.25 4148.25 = -0.18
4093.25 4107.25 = -1.42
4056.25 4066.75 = -0.83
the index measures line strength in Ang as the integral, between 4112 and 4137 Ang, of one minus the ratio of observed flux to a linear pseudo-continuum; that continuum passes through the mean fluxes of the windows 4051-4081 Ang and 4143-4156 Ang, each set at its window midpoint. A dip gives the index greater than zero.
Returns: 1.4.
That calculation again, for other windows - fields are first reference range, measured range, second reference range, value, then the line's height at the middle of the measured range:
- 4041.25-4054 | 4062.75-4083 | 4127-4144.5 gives -1.0 Ang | 6.02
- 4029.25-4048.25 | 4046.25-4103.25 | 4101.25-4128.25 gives -1.0 Ang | 6.36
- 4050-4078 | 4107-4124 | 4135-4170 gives 1.7 Ang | 6.44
